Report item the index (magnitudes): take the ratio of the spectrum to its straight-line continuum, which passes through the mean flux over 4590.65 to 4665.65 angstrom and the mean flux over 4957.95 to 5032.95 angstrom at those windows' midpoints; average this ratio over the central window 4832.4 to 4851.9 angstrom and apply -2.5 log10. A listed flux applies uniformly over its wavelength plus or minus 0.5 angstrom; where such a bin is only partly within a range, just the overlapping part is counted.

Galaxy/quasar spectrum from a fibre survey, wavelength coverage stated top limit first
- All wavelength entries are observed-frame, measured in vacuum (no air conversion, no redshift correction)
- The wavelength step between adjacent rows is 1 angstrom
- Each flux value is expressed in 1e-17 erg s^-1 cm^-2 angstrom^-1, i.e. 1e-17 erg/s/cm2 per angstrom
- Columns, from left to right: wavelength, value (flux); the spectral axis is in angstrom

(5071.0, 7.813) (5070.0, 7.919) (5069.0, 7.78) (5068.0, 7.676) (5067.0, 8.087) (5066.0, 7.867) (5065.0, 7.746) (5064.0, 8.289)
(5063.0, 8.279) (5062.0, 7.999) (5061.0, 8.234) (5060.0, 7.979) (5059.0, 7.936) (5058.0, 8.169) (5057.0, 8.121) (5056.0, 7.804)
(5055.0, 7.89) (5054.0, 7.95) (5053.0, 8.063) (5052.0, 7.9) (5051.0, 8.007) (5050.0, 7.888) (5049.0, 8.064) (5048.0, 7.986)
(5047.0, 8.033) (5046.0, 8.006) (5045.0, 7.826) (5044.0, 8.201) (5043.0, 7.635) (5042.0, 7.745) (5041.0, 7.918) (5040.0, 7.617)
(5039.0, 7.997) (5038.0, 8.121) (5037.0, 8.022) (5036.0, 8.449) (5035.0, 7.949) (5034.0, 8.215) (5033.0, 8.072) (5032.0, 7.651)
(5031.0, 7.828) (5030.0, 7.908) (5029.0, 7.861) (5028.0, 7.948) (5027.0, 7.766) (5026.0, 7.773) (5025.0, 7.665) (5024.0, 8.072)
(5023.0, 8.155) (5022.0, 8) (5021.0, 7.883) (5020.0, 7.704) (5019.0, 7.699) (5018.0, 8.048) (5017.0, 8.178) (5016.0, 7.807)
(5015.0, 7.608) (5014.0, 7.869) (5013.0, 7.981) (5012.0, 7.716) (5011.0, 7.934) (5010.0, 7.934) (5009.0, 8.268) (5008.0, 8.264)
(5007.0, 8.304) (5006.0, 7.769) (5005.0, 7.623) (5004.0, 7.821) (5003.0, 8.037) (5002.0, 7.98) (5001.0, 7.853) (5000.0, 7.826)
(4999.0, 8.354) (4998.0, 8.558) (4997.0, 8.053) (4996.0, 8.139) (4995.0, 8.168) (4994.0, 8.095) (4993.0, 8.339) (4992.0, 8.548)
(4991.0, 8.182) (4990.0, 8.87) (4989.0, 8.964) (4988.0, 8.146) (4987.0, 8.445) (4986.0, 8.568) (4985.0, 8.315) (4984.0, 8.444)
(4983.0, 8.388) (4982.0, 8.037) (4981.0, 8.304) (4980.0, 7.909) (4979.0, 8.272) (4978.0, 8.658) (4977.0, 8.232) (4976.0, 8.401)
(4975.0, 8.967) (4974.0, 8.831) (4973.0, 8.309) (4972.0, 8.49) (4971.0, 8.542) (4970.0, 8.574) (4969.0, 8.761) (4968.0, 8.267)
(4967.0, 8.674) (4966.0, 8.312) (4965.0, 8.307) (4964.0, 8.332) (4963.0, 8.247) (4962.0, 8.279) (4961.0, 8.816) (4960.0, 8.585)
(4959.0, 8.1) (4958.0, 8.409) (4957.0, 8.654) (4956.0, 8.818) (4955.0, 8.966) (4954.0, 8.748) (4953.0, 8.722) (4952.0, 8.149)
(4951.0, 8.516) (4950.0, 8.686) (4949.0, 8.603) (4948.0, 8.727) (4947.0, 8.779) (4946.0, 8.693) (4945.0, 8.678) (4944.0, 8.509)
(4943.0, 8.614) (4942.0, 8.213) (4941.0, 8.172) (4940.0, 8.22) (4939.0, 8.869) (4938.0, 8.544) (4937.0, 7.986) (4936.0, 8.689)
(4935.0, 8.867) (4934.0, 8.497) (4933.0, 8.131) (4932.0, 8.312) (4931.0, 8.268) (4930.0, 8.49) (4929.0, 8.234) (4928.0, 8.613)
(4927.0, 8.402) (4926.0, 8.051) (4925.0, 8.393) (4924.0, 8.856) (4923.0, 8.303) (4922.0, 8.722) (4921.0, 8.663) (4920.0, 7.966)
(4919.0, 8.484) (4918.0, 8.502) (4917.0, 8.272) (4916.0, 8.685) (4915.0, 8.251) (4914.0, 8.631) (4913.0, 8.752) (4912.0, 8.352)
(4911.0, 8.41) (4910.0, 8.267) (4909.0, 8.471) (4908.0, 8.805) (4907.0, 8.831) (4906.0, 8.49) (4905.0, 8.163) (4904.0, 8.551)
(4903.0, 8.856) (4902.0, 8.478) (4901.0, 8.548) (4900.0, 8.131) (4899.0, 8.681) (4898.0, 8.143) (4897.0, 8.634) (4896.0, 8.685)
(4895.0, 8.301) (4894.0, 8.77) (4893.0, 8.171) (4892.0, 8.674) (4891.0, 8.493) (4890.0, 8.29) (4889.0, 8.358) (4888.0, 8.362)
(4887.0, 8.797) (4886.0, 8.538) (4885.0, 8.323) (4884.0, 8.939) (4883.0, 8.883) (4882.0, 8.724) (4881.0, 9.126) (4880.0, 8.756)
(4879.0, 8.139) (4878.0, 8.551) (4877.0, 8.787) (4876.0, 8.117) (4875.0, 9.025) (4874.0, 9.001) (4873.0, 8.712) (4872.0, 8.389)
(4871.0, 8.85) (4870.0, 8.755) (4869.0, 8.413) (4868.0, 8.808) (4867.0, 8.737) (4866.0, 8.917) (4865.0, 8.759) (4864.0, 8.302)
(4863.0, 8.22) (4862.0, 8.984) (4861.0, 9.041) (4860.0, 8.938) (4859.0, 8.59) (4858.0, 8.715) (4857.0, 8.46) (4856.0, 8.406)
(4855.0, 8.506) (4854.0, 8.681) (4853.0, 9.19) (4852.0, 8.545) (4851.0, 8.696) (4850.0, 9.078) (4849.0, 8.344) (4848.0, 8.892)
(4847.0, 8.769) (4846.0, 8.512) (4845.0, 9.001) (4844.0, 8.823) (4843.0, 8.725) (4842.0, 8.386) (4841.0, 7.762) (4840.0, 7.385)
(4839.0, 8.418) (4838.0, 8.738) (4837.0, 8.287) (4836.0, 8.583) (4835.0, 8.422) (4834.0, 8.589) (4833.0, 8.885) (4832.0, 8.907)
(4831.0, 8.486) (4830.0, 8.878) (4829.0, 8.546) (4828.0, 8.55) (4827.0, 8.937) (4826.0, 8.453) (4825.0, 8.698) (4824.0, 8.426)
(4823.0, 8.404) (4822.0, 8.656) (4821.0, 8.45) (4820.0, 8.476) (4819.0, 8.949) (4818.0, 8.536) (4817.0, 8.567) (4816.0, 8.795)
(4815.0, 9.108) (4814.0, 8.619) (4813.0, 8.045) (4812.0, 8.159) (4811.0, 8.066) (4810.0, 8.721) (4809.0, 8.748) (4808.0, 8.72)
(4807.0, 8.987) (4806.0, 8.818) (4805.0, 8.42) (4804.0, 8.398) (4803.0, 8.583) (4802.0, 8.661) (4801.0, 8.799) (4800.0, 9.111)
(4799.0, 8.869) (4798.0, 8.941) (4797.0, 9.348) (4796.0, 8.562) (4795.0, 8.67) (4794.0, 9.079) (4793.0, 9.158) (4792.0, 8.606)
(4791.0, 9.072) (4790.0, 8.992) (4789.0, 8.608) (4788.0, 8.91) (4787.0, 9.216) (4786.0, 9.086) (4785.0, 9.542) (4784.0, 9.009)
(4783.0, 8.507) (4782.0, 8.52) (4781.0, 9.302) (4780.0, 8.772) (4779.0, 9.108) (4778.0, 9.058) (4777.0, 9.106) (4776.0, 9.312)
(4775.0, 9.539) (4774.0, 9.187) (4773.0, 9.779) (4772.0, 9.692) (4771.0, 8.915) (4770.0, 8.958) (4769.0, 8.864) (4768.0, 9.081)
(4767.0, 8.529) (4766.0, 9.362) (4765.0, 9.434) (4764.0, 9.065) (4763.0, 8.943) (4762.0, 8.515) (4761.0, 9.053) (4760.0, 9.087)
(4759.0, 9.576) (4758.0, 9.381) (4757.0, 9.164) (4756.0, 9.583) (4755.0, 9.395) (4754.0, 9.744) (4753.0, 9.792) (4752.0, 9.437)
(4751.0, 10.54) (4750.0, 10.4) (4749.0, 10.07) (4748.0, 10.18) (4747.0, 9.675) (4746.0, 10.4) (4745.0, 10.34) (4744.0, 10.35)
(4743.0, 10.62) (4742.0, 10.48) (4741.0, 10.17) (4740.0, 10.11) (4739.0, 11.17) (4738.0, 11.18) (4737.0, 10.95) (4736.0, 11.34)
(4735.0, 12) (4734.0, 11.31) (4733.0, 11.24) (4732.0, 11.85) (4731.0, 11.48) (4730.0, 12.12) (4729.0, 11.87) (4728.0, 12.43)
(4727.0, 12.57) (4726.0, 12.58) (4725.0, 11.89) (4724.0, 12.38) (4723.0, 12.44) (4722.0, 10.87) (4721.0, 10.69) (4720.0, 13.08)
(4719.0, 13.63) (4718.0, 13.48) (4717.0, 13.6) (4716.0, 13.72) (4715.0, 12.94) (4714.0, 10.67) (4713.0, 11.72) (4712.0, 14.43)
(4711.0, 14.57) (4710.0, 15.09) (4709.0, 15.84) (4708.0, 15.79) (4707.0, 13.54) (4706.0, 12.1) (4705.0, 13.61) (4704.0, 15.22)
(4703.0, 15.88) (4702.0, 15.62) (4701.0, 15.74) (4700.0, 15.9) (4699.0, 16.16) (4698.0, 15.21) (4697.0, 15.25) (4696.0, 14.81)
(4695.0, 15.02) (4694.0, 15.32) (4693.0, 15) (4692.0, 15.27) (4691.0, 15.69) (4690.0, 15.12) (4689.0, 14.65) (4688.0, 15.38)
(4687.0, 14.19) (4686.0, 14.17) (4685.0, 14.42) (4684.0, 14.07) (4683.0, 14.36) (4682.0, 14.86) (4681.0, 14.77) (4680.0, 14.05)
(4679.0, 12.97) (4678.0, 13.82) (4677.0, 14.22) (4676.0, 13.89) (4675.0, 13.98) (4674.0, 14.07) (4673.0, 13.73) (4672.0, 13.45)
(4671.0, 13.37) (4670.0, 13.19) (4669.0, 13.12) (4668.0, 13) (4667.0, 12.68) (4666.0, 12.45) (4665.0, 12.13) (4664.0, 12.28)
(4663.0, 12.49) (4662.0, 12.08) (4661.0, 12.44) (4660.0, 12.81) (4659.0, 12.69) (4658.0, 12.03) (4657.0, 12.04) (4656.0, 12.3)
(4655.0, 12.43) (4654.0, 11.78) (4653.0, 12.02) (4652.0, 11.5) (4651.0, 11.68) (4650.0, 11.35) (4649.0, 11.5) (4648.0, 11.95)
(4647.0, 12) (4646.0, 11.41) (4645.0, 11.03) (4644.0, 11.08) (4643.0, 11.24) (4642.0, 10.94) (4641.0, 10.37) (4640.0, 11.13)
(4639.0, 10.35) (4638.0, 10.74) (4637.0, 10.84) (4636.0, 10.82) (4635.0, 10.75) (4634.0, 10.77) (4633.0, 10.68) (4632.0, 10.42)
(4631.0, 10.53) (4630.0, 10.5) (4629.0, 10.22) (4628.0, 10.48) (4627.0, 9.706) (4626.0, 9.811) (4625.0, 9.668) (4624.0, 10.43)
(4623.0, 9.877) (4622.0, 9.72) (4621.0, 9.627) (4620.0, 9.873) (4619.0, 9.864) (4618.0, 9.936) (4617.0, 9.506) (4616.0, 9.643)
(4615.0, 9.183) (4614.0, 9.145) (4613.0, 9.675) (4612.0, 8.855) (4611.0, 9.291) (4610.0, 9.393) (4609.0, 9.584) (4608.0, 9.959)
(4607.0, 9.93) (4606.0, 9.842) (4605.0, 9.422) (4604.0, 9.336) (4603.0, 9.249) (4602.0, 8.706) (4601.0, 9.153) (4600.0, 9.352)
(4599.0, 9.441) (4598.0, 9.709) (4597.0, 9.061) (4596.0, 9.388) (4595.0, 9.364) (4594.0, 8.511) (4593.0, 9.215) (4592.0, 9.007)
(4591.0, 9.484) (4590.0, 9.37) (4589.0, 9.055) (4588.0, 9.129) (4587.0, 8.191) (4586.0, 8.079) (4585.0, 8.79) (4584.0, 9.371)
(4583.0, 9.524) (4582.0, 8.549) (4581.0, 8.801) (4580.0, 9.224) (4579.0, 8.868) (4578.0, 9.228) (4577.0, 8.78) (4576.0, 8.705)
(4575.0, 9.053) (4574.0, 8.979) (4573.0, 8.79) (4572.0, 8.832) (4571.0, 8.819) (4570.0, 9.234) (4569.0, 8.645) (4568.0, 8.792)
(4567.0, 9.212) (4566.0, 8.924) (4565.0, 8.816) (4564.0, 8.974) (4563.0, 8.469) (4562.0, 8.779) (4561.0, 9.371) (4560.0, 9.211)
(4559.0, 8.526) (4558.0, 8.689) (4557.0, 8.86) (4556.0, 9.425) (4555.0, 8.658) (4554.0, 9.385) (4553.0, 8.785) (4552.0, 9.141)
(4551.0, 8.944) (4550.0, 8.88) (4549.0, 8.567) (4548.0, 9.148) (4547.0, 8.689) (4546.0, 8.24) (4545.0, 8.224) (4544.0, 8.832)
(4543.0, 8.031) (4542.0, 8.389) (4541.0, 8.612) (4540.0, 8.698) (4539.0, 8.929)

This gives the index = 0.07 mag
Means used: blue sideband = 10.5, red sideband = 8.18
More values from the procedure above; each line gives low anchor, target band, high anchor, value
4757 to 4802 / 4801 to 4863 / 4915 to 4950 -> 0.030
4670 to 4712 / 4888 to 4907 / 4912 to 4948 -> 0.101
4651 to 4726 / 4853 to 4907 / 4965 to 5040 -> 0.194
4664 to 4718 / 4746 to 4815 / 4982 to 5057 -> 0.348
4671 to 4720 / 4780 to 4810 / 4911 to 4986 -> 0.333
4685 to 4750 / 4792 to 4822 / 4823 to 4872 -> 0.149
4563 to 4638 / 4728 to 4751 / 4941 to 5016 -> -0.204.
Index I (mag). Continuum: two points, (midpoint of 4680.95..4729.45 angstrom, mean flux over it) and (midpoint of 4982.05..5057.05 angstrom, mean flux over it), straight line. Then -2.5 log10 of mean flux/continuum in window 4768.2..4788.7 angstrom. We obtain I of 0.35 mag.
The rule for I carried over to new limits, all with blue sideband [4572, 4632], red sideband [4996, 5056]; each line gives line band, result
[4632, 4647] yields -0.18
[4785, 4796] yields -0.03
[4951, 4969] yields -0.04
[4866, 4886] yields -0.03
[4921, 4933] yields -0.02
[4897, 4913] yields -0.02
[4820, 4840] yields 0.01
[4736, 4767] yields -0.12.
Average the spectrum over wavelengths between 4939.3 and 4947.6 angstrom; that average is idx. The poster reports 8.5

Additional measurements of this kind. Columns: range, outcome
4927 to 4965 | 8.5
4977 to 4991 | 8.39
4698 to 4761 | 12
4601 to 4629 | 9.62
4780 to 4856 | 8.69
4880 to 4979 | 8.51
